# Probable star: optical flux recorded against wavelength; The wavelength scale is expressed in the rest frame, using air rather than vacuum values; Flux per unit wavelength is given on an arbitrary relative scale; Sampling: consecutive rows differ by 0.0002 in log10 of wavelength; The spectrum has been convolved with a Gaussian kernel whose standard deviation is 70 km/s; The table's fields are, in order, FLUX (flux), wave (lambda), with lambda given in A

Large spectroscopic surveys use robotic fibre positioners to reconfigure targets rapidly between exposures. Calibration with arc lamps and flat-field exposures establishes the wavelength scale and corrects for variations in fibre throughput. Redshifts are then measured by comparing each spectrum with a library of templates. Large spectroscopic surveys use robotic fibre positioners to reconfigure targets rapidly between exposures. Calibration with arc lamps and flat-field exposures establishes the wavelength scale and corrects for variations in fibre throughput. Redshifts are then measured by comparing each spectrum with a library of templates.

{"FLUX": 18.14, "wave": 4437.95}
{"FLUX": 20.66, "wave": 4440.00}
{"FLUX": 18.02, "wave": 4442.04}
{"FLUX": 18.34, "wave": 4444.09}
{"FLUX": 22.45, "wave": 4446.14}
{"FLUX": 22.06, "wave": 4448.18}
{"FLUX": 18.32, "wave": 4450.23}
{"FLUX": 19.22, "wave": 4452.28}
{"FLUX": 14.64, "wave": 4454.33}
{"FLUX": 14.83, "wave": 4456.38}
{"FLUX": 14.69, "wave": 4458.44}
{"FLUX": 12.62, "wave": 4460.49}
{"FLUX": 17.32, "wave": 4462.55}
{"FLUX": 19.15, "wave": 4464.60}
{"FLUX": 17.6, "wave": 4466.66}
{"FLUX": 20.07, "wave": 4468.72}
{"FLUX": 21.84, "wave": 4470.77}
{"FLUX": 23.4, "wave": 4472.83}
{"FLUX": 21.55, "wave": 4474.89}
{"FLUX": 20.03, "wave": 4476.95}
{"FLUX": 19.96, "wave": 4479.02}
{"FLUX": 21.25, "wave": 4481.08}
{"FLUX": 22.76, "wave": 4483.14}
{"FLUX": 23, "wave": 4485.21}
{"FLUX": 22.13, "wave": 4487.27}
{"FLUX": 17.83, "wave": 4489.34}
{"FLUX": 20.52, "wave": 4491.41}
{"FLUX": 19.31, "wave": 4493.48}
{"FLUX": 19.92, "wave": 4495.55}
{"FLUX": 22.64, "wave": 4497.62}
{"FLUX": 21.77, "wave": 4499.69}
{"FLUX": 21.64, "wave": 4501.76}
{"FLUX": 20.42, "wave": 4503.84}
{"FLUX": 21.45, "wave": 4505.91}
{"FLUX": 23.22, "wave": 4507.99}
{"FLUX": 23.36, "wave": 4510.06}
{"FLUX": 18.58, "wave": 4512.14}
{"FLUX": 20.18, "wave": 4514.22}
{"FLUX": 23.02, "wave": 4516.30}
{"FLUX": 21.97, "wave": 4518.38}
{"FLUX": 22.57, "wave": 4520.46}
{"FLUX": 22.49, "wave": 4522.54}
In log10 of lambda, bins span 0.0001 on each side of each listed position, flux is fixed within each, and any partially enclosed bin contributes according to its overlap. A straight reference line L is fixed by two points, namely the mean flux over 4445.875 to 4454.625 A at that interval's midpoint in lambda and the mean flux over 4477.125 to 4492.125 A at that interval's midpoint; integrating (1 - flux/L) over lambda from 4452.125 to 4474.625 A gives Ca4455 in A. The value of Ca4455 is 2.53 A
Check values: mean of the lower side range 19.5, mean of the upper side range 21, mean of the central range 17.8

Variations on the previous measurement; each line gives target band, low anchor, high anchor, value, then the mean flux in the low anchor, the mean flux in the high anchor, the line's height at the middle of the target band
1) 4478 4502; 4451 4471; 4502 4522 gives -1.7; 17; 21.7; 19.7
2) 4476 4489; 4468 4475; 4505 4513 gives 0.3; 21.8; 21.7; 21.8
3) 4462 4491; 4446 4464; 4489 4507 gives -2.6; 17.1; 20.7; 18.9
